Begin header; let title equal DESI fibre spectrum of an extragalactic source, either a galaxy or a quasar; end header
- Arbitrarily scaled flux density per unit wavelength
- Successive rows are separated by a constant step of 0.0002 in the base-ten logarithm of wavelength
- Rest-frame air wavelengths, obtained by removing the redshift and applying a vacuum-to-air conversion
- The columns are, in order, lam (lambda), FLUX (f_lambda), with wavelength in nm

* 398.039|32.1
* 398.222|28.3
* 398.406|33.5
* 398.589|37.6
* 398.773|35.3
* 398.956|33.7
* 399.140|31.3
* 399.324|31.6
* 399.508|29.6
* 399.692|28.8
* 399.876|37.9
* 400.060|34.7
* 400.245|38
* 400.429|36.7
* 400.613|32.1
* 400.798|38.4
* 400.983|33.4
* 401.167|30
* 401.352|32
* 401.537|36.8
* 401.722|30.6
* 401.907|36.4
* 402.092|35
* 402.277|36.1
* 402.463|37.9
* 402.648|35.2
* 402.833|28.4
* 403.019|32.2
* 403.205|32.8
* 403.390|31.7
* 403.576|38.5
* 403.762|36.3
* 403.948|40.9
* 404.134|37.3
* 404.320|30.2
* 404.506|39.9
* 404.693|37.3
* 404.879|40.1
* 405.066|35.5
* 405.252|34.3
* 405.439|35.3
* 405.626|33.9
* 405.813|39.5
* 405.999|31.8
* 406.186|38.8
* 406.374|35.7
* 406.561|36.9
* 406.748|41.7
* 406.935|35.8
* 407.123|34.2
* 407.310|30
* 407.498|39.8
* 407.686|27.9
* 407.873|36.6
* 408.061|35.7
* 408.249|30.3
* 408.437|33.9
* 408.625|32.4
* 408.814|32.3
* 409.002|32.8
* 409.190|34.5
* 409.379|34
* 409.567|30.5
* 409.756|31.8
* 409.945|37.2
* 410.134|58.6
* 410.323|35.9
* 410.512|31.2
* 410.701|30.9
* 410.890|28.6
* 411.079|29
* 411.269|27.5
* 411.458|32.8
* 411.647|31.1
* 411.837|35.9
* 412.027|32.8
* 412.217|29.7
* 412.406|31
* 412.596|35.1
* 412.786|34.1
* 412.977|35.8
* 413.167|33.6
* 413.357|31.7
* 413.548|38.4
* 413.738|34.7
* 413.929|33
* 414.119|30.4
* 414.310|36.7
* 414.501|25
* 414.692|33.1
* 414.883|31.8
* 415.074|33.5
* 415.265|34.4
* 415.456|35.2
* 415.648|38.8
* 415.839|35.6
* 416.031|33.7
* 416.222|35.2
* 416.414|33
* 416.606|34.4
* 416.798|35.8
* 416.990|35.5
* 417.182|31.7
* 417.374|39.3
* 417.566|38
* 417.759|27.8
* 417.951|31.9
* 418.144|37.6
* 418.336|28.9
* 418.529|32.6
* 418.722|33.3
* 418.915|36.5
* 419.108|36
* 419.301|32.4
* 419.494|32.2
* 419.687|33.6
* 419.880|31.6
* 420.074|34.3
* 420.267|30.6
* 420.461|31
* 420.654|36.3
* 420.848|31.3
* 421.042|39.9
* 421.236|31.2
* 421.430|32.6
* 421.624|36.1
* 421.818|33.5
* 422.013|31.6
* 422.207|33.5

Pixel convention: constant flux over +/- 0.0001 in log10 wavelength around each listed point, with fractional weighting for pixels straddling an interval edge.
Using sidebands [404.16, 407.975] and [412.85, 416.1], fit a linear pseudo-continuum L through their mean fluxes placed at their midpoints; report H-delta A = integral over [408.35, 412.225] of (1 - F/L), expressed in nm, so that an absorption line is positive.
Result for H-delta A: 0.14 nm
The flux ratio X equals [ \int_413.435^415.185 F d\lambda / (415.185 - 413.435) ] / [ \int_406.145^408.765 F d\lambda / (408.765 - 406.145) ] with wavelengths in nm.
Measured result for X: 0.9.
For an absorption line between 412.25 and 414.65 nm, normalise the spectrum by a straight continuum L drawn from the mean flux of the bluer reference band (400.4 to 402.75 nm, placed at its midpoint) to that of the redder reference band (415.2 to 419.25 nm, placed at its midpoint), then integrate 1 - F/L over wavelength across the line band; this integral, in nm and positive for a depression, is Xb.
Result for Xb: 0.09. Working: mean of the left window 34.6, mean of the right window 34.5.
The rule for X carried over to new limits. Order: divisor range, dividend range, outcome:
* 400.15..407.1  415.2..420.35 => 0.96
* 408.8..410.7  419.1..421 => 0.92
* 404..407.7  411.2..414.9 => 0.91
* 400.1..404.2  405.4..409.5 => 1.00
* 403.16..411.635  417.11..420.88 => 0.96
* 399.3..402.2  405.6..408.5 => 1.04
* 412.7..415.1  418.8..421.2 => 1.02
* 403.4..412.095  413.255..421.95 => 0.97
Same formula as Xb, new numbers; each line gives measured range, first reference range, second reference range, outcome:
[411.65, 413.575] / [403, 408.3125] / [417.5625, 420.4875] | 0.039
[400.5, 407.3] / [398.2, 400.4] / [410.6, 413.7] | -0.435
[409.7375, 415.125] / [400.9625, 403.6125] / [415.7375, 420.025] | 0.058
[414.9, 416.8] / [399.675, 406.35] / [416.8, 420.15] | -0.043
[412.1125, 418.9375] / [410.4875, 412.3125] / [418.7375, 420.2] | -0.298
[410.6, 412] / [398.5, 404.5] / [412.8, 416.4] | 0.127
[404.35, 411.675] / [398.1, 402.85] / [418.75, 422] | -0.207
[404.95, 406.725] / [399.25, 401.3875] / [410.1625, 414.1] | -0.142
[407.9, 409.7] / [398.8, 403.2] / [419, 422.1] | 0.031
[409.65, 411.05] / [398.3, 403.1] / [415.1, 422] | -0.080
